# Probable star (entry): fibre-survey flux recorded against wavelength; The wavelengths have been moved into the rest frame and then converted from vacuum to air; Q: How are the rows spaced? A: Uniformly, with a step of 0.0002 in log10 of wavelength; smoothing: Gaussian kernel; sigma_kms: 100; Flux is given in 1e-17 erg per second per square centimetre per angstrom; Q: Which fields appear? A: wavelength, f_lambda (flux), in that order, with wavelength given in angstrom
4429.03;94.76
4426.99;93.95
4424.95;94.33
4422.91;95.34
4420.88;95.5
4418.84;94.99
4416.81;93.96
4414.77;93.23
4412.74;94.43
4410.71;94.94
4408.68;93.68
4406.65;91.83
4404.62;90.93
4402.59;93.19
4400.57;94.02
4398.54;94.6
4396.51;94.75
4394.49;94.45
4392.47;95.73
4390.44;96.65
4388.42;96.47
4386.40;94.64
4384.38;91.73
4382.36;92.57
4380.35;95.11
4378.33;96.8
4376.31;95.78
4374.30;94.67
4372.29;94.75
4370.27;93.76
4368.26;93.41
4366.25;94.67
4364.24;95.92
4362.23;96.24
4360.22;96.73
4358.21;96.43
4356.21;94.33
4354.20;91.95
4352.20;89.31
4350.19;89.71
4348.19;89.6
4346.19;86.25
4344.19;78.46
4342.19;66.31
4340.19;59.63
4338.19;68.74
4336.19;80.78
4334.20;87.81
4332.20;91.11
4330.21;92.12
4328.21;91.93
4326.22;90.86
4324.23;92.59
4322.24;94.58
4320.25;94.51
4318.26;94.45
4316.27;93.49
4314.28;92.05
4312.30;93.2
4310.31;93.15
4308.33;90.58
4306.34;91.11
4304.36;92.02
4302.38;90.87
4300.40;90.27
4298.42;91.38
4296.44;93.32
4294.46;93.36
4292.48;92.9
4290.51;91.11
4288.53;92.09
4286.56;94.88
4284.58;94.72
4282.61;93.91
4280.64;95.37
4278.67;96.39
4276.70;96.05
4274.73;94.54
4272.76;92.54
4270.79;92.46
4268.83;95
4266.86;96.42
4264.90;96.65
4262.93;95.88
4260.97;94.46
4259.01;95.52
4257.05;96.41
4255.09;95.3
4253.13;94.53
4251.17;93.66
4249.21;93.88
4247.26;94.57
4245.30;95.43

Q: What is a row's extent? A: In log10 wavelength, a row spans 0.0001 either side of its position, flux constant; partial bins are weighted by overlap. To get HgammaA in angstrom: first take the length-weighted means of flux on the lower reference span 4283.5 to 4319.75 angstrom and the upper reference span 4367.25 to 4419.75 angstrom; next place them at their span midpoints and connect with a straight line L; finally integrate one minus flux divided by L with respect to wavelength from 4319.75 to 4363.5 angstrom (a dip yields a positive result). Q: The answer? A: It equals 2.83 angstrom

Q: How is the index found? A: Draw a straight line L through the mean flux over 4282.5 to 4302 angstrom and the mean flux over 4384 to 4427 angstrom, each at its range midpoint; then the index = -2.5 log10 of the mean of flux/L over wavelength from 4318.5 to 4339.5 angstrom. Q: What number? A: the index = 0.06 mag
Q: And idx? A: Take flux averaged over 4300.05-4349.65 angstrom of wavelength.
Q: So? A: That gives 87.4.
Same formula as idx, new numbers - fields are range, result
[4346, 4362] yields 92.3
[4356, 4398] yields 95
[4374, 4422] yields 94.4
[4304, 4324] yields 92.9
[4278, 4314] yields 92.8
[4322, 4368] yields 87.6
